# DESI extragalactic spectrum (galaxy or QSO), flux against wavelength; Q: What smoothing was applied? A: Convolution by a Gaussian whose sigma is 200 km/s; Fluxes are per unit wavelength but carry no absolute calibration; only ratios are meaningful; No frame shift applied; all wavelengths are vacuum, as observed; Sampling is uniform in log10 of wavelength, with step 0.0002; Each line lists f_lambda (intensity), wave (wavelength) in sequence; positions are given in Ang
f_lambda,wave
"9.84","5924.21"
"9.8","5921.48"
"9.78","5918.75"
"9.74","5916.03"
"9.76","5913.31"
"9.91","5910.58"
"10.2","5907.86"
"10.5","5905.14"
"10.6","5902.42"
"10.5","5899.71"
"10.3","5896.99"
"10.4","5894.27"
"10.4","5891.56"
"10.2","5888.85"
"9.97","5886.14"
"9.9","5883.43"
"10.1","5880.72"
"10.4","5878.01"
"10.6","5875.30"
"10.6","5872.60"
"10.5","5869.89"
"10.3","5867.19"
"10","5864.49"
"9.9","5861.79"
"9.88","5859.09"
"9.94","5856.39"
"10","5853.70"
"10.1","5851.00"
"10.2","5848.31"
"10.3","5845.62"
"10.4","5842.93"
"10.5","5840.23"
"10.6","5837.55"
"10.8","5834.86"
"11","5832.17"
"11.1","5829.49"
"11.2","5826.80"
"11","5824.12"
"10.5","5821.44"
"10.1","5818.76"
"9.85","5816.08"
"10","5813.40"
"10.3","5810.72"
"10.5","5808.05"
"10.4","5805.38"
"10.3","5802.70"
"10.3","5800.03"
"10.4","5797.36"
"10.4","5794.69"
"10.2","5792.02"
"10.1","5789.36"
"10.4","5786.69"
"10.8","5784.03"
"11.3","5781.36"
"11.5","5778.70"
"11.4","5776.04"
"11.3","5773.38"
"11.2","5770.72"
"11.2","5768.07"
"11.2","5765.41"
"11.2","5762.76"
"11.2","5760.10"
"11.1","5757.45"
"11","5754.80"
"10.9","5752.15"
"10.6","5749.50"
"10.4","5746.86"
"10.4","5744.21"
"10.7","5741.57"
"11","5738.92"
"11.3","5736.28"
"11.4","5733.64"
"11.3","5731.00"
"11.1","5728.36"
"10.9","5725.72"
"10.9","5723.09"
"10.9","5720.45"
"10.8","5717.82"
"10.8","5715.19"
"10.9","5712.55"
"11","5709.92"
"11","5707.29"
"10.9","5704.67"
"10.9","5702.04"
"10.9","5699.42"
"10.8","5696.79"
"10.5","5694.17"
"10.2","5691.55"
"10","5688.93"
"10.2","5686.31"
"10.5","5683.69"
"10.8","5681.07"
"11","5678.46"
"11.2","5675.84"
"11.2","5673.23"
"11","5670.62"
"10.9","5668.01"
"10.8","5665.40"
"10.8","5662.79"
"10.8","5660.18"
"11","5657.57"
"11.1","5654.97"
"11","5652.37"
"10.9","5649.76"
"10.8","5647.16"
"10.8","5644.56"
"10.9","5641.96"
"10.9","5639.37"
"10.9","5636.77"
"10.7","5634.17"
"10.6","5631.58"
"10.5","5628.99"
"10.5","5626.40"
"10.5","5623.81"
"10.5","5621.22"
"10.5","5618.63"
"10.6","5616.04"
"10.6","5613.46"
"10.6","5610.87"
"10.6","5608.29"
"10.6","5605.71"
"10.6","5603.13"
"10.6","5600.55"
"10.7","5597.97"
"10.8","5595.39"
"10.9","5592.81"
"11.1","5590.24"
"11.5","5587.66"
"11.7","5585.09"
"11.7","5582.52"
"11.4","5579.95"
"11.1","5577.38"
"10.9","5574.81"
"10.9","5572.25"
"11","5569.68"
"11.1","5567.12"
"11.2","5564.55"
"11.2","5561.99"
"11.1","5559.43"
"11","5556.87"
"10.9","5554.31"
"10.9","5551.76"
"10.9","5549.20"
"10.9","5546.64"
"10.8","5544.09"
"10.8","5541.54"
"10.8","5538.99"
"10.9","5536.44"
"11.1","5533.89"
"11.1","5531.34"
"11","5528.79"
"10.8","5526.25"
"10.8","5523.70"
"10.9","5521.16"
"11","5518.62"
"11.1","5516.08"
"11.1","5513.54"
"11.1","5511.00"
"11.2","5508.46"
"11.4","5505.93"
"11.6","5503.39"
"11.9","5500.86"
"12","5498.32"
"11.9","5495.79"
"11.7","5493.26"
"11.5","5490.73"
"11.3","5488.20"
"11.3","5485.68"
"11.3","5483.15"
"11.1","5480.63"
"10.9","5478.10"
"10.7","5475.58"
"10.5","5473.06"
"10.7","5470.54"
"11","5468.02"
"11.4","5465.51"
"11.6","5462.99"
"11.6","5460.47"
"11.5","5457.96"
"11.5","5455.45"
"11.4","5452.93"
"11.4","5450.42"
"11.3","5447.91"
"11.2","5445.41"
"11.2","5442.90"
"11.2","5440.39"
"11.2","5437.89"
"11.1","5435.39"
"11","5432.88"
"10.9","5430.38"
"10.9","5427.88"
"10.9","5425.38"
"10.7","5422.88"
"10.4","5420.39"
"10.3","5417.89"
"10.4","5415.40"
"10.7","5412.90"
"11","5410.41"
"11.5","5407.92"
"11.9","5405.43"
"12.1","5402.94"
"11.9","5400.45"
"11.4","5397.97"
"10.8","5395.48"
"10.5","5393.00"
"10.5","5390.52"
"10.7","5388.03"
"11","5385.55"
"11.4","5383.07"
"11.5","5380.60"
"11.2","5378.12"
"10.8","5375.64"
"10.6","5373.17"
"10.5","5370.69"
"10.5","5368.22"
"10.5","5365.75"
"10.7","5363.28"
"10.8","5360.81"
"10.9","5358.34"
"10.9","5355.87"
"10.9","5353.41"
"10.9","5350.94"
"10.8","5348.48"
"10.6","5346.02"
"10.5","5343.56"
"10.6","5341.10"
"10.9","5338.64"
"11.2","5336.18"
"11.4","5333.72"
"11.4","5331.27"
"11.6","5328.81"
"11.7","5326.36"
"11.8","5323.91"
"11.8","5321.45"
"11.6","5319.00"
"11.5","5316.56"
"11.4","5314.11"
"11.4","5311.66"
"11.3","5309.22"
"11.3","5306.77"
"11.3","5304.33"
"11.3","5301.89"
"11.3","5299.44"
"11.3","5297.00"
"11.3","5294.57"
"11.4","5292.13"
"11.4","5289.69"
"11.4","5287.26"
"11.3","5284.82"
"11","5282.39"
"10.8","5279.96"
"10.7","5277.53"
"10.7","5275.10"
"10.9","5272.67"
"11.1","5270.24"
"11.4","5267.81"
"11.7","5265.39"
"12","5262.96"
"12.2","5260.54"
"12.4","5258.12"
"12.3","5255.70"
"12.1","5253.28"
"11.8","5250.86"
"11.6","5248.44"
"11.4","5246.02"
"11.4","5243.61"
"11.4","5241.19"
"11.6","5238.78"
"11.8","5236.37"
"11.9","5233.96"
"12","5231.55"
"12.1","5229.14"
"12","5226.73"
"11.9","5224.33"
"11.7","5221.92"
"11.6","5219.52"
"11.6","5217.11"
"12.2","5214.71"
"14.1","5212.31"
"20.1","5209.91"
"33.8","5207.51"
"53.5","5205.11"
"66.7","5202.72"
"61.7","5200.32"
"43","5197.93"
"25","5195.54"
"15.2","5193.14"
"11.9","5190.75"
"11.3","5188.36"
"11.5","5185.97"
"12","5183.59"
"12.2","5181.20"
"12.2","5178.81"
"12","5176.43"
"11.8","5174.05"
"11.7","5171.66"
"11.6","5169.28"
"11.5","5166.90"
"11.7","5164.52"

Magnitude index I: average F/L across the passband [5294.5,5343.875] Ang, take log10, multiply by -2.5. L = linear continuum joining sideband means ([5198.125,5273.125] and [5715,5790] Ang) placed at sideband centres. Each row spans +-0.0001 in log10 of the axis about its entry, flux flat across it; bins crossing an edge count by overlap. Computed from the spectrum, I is 0.426 mag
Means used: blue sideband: 17.9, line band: 11.3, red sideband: 11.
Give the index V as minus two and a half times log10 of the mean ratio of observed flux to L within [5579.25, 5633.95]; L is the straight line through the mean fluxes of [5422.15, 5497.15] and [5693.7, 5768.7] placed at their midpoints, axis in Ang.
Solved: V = 0.03 mag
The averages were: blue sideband 11.2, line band 10.8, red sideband 10.9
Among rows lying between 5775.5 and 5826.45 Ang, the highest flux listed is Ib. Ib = 11.5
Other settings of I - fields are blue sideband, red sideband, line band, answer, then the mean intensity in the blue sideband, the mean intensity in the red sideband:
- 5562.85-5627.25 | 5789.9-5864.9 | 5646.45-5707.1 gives -0.01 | 10.9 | 10.4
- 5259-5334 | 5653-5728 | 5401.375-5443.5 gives 0.02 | 11.4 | 10.8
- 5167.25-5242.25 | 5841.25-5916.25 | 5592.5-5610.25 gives 0.28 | 19.1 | 10.2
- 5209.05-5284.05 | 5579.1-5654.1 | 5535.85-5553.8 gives 0.02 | 11.9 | 10.8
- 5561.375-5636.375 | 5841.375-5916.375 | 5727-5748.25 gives -0.04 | 10.9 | 10.2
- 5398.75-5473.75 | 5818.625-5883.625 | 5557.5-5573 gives -0.02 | 11.2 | 10.4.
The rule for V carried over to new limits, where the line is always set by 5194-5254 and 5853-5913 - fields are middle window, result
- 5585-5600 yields 0.32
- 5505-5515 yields 0.40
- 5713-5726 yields 0.18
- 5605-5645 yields 0.32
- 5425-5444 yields 0.49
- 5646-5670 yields 0.26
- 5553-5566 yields 0.36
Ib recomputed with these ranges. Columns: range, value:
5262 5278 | 12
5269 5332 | 11.8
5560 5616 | 11.7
